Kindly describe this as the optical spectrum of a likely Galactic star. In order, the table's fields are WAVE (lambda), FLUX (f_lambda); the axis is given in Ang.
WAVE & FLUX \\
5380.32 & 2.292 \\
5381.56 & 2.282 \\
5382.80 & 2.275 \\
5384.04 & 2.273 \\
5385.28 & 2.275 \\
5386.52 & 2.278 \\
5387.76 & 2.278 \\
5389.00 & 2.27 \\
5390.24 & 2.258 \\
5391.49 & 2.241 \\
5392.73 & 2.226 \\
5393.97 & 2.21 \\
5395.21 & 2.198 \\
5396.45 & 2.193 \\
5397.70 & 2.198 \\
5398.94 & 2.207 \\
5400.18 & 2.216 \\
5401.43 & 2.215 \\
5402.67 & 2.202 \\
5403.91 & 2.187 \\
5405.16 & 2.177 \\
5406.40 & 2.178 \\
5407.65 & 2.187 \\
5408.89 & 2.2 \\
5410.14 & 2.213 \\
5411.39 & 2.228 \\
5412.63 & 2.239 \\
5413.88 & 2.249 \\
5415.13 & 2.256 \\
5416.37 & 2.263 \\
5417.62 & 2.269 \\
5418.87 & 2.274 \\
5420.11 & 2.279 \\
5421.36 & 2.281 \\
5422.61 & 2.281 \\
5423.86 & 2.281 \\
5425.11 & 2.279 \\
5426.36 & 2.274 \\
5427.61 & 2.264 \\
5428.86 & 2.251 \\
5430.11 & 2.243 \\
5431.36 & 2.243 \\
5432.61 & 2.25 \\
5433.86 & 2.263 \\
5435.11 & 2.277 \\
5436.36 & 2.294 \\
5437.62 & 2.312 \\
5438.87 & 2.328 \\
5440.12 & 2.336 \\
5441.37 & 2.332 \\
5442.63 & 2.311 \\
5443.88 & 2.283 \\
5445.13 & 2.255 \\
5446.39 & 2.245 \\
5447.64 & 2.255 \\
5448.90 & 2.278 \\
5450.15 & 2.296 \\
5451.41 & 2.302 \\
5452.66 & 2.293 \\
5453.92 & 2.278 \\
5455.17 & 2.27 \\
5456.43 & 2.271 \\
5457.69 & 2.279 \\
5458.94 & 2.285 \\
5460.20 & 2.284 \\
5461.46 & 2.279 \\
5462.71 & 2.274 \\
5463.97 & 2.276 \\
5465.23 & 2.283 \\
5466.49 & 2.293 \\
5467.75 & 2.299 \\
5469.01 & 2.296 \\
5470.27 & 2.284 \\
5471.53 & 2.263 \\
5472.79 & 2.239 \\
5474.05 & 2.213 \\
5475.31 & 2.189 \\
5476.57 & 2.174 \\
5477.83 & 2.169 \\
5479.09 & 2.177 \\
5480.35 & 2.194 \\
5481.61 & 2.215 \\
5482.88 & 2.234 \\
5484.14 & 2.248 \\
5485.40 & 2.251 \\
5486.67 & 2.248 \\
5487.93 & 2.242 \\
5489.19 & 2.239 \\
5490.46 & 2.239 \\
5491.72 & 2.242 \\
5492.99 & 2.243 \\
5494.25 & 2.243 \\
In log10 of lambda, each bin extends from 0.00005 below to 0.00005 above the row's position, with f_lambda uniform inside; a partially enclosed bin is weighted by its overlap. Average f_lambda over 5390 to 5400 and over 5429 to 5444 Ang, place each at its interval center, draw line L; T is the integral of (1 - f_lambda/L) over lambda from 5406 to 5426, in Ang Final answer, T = 0.0 Ang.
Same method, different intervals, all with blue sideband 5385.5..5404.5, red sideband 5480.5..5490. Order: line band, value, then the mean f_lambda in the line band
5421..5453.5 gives -0.7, 2.28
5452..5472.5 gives -0.4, 2.28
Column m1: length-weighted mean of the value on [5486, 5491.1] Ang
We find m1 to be 2.24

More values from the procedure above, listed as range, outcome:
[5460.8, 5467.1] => 2.28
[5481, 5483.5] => 2.22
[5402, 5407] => 2.19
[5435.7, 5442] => 2.32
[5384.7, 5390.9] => 2.27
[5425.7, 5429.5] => 2.26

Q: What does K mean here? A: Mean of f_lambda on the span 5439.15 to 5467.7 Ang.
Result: 2.29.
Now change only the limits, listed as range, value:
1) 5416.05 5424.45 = 2.28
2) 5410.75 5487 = 2.26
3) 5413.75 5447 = 2.28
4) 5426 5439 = 2.27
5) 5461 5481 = 2.24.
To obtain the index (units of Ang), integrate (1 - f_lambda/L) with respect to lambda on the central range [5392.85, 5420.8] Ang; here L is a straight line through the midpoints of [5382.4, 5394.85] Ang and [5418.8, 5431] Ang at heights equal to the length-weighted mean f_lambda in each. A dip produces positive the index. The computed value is 0.5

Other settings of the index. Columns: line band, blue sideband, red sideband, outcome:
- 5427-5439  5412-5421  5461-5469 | 0.0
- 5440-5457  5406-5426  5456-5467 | -0.1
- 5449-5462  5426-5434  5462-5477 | -0.2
